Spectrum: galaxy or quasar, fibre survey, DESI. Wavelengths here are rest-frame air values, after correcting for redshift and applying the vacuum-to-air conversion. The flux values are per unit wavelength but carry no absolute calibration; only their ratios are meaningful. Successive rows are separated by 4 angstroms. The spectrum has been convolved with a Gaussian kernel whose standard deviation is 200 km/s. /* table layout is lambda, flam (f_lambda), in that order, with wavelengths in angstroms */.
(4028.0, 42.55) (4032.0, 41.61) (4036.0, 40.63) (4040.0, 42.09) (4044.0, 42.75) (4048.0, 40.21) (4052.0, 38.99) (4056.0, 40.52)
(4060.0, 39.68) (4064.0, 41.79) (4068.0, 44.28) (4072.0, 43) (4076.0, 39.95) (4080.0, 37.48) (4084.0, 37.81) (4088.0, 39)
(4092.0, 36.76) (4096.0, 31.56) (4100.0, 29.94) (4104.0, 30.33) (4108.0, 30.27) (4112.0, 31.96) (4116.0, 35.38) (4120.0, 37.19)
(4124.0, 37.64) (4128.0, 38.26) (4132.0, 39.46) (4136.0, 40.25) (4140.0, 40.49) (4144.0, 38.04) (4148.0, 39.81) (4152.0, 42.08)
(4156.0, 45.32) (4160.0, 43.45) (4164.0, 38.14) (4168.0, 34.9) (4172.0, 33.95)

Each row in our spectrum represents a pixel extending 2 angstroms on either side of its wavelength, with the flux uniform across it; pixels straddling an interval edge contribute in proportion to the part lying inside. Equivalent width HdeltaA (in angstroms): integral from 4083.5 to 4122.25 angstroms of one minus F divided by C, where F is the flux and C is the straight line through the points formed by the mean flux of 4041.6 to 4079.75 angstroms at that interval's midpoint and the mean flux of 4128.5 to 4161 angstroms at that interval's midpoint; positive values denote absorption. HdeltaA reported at 6.7 angstroms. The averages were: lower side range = 41.1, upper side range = 40.9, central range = 33.9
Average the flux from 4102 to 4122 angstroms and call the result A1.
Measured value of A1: 33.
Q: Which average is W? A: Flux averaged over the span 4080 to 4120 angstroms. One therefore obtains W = 34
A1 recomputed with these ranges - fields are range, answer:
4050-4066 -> 40.2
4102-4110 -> 30.3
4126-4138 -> 39.3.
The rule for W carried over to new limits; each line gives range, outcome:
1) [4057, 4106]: 37.7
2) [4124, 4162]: 40.6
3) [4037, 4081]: 41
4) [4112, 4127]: 36.2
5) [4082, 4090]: 38.4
